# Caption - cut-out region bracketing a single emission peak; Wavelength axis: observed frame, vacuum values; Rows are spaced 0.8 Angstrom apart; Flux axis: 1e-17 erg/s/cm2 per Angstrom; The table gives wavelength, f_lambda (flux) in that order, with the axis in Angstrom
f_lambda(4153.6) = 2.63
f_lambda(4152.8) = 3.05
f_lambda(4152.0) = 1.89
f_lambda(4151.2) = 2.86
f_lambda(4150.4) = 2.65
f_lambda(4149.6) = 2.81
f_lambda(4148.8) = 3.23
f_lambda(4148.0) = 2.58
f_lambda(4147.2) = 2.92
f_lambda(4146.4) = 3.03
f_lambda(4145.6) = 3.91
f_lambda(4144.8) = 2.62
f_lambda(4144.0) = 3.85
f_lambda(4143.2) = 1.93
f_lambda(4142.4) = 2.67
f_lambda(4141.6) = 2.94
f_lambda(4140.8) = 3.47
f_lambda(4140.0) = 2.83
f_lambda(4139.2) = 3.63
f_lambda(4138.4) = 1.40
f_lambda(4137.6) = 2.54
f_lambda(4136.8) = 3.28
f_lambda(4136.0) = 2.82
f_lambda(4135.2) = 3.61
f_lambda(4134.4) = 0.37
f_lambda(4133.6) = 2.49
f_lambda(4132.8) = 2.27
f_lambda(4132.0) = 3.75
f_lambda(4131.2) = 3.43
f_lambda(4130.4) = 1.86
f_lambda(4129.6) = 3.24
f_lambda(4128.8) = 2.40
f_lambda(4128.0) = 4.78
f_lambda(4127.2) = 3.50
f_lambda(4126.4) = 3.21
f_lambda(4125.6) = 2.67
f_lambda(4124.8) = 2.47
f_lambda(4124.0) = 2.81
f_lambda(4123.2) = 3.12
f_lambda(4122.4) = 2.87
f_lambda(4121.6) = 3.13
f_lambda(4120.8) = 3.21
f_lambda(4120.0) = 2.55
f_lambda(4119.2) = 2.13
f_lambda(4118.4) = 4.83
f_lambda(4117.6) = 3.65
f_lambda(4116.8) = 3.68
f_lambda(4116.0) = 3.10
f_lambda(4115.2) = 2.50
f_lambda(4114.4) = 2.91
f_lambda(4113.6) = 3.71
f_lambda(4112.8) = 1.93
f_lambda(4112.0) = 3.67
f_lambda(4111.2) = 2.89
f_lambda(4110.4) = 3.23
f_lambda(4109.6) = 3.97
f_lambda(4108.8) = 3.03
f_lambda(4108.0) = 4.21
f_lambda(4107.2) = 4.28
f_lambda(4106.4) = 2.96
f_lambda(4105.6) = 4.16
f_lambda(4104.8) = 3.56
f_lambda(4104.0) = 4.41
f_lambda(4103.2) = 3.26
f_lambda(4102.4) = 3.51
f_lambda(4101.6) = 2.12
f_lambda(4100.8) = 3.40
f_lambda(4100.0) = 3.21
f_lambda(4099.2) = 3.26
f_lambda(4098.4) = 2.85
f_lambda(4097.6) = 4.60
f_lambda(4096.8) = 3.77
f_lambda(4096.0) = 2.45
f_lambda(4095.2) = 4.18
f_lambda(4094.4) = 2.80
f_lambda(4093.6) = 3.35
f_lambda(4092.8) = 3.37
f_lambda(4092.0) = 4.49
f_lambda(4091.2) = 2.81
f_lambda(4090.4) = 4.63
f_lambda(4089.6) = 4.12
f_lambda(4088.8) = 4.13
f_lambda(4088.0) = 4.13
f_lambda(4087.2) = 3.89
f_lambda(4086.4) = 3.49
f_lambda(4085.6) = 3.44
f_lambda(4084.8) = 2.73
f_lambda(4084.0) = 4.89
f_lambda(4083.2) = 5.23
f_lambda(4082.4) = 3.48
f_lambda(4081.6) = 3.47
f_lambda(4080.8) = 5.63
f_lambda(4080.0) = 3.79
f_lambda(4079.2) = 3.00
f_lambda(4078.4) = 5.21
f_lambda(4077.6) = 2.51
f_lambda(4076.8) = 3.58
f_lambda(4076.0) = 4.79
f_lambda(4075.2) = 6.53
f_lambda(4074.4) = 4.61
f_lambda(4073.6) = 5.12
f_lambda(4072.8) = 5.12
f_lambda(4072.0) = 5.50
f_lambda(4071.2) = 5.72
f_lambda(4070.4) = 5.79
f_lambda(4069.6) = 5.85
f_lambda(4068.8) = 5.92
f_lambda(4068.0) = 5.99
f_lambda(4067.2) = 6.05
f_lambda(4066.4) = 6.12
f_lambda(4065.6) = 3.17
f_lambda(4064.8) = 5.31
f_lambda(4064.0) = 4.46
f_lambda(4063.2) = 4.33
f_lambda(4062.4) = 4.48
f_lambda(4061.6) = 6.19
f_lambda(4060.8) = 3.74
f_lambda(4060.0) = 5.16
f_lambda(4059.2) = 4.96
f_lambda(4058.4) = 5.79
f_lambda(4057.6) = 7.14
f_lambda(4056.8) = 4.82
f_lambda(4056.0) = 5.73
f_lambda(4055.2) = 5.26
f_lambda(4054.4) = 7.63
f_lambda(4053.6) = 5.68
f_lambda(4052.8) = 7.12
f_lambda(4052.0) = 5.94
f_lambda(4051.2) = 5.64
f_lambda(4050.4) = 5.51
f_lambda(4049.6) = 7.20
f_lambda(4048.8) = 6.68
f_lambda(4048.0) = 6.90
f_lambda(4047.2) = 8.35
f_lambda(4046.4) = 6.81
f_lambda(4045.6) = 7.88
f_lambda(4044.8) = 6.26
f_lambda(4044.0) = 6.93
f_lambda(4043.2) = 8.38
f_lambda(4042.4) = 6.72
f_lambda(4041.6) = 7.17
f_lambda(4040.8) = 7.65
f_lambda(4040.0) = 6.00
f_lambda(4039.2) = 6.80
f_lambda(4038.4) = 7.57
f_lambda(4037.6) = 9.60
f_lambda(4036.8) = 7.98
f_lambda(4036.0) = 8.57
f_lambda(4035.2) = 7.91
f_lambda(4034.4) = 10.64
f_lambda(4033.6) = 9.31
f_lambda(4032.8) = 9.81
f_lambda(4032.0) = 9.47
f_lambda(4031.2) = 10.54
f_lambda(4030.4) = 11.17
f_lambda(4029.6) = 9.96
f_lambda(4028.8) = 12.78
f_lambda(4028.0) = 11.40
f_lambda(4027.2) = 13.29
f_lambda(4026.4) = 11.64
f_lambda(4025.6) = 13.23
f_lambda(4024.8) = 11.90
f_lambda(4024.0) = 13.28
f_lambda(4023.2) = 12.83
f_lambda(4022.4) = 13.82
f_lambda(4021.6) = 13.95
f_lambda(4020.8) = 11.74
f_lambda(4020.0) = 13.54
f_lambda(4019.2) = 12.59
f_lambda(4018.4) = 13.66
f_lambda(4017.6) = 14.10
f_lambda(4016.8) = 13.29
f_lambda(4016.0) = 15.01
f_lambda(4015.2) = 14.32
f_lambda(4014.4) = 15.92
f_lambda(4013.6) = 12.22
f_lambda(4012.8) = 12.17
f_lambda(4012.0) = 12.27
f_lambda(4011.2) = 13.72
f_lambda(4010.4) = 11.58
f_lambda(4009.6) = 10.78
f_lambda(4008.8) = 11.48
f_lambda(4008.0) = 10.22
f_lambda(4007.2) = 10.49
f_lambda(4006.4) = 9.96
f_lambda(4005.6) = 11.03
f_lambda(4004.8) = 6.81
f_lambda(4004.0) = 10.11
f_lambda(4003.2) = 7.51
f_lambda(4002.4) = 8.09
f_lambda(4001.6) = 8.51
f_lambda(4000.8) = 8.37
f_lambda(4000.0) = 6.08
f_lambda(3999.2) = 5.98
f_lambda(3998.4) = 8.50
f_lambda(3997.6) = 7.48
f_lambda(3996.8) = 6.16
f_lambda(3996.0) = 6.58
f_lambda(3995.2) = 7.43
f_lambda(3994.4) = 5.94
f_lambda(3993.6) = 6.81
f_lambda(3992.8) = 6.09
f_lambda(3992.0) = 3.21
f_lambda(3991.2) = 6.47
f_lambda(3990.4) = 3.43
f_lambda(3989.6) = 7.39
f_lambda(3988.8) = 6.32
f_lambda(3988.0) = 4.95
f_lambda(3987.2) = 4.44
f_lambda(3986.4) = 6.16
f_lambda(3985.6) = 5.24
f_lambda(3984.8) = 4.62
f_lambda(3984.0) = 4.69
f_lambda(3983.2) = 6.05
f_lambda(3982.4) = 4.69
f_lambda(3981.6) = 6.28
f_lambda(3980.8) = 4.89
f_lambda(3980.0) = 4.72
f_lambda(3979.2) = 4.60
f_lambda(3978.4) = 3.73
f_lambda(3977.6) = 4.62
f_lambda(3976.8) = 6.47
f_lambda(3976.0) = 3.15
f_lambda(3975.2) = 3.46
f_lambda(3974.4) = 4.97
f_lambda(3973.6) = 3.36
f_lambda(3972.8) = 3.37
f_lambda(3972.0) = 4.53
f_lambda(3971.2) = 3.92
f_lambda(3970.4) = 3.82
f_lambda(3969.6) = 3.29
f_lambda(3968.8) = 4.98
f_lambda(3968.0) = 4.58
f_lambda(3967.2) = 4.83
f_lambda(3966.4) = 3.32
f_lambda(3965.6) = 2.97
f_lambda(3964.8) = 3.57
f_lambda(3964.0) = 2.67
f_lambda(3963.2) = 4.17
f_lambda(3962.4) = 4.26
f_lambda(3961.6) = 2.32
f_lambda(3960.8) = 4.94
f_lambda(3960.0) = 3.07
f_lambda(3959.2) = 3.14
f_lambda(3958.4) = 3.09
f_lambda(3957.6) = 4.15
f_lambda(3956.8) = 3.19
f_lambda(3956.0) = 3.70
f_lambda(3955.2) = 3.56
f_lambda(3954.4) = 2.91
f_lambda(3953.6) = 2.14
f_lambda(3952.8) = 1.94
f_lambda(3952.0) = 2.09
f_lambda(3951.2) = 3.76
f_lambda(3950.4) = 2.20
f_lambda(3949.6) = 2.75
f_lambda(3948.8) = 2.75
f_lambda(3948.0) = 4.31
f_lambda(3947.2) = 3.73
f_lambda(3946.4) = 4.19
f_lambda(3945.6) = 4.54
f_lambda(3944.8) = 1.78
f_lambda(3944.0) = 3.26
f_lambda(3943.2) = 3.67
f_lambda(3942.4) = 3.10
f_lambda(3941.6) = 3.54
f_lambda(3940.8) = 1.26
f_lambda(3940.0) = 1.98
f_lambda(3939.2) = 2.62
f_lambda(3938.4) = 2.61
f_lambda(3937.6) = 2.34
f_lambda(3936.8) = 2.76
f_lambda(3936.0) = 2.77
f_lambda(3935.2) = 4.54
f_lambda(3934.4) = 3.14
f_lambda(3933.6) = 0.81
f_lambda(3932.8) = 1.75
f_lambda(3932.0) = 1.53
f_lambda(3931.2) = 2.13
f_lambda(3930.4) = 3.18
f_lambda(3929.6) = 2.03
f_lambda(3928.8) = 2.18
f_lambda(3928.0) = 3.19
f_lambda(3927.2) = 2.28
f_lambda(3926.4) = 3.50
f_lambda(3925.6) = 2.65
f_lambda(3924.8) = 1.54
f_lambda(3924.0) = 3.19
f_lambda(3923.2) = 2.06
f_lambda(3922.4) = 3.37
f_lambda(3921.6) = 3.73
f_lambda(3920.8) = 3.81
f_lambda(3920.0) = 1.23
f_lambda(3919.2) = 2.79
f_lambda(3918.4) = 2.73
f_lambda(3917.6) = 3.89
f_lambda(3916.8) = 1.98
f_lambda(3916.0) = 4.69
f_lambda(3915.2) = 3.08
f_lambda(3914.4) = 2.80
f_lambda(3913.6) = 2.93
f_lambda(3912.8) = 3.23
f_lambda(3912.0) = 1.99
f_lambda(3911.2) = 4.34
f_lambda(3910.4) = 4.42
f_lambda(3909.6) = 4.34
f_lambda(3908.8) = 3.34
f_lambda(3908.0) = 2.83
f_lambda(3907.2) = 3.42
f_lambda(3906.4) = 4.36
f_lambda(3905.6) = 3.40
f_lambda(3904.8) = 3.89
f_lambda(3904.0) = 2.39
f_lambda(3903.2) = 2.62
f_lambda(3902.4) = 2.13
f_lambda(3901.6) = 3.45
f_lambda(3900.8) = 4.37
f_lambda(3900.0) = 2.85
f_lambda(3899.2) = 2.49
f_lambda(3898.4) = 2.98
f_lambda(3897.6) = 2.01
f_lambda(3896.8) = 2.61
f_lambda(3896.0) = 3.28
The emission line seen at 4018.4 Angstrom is C IV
